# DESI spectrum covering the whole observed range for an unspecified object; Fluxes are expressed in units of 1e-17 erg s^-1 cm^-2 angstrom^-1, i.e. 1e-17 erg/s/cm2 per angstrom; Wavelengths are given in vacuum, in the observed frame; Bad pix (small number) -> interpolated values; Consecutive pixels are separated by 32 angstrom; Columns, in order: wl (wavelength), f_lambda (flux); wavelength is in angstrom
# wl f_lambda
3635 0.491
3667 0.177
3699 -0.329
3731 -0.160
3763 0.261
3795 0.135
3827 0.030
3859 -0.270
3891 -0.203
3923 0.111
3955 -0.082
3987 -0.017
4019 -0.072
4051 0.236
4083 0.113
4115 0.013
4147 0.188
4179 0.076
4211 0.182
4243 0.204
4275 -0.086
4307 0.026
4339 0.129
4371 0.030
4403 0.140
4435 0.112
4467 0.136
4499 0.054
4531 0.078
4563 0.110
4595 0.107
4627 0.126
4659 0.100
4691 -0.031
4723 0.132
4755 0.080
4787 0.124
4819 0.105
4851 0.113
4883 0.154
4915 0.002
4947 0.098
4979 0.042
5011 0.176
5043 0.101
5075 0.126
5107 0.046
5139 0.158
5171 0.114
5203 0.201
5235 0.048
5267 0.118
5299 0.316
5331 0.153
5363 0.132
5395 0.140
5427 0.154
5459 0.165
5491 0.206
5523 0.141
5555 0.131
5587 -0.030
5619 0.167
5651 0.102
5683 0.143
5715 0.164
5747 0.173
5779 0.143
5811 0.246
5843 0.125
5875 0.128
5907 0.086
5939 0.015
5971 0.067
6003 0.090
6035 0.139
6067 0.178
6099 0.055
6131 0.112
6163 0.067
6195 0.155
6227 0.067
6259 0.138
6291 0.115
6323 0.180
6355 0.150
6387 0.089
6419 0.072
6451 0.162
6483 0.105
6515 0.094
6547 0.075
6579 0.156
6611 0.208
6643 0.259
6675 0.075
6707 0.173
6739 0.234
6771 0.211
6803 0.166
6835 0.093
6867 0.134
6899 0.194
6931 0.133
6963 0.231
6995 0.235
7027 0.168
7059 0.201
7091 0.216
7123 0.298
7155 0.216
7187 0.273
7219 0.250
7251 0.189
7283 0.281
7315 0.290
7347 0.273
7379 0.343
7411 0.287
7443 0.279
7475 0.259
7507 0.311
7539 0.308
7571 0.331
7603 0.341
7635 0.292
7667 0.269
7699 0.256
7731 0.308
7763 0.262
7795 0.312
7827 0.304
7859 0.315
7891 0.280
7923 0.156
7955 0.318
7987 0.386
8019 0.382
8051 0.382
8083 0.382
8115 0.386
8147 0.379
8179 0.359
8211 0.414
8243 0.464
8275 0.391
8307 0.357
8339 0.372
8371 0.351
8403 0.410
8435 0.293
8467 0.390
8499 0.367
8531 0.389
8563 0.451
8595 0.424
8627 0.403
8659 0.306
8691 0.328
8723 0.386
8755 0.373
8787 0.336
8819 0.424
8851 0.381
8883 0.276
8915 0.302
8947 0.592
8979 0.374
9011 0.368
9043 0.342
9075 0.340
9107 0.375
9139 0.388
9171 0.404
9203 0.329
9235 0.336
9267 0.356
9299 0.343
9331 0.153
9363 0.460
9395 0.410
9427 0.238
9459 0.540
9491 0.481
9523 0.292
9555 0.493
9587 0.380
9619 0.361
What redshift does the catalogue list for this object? 0.78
